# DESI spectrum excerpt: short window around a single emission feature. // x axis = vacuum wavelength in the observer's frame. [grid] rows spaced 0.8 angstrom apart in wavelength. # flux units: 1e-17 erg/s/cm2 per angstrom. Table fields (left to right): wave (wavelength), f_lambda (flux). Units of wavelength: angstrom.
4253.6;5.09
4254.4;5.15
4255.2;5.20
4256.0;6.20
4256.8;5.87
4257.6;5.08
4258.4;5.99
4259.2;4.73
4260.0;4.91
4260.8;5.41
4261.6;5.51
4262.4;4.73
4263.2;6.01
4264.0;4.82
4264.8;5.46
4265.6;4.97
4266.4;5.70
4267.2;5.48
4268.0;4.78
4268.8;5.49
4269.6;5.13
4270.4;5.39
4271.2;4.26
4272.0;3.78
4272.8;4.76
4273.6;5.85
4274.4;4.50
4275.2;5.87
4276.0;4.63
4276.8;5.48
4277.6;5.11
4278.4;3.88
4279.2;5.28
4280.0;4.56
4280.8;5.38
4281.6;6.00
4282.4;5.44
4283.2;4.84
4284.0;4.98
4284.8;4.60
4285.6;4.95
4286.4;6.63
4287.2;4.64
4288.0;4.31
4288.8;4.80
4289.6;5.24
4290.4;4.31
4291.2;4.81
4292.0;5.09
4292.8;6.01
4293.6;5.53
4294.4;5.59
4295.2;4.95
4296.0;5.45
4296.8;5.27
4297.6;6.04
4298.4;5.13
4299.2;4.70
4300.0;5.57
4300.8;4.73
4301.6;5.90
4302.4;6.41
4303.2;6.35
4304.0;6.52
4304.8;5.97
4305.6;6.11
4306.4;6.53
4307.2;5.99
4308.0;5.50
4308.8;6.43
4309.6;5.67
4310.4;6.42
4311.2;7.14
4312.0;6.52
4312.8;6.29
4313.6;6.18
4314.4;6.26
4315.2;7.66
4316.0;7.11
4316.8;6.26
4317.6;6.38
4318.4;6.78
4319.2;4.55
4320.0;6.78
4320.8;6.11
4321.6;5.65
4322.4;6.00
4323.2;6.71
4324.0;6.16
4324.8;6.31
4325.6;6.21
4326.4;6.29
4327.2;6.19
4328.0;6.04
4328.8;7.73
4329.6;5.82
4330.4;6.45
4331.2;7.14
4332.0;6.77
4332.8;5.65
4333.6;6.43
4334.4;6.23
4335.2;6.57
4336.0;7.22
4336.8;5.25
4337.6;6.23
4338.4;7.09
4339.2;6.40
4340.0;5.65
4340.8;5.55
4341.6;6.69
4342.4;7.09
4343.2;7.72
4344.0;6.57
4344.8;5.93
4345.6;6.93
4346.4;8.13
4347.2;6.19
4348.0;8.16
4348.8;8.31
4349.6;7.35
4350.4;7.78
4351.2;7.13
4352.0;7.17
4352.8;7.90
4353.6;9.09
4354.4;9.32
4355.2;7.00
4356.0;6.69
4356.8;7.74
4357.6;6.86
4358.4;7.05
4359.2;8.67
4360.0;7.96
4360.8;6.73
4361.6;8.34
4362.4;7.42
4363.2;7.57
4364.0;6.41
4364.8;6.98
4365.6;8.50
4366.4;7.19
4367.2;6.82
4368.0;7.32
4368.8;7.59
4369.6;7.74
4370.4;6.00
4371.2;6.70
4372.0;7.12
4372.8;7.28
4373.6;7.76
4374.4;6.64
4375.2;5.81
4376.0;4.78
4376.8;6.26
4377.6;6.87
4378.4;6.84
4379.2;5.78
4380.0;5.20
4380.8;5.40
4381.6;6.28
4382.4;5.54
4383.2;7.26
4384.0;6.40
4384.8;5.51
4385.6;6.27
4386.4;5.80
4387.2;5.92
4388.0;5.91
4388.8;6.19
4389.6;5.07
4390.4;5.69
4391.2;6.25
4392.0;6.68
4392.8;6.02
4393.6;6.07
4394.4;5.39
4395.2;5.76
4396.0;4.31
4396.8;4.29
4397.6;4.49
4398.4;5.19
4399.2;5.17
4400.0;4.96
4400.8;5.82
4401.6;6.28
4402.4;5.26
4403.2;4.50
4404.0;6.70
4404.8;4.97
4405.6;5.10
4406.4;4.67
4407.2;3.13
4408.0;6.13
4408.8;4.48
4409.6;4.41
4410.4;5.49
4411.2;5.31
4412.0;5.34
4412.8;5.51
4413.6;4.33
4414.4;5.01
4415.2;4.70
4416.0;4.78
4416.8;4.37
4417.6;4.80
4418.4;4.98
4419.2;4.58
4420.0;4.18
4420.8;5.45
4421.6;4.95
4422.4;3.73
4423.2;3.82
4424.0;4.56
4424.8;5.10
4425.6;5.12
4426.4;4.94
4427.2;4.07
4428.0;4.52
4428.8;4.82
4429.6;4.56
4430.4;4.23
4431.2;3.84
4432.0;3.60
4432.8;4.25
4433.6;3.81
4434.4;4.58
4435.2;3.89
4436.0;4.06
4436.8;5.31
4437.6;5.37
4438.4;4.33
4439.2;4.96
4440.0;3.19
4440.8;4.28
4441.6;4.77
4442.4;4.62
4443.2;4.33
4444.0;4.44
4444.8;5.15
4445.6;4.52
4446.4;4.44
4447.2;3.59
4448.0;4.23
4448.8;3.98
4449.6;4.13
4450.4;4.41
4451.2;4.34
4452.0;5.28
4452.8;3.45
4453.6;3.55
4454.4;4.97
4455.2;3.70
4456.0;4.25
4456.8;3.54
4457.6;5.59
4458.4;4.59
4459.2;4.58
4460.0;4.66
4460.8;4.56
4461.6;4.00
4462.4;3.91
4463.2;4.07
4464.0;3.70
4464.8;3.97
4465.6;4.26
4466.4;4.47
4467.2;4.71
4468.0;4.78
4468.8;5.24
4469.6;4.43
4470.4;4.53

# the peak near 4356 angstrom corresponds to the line C III]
